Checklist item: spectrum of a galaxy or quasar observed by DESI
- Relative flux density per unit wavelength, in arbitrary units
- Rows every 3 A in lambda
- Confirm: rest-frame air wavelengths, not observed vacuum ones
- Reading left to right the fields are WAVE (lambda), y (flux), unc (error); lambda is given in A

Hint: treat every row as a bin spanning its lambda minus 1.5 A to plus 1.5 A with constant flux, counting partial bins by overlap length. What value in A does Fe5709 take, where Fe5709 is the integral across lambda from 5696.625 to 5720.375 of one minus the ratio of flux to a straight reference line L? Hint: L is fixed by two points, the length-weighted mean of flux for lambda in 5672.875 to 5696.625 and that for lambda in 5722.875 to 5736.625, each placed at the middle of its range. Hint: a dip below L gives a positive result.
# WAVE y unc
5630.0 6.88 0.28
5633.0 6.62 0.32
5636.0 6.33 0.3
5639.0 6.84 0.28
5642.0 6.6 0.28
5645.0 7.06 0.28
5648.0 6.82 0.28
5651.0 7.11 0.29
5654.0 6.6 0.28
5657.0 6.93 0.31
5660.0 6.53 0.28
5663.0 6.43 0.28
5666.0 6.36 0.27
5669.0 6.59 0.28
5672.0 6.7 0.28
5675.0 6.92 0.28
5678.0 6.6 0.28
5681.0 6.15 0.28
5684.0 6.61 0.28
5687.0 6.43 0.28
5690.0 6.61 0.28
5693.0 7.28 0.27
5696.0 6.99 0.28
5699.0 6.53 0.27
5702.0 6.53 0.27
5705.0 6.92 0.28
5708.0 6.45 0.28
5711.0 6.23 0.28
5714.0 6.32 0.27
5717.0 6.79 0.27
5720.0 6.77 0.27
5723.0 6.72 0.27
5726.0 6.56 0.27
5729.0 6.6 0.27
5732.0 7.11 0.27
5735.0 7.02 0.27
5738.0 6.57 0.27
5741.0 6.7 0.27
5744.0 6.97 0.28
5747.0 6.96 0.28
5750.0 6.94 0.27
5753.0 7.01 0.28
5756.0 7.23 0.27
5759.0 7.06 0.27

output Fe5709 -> 0.63 A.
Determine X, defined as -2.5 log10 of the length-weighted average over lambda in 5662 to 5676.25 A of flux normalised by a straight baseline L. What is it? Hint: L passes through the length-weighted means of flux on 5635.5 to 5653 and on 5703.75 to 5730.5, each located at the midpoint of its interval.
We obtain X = 0.02 mag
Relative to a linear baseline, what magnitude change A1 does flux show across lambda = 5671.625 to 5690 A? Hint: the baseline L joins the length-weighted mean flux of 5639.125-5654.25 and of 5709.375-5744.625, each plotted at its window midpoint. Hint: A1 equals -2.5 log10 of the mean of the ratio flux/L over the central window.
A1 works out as 0.04 mag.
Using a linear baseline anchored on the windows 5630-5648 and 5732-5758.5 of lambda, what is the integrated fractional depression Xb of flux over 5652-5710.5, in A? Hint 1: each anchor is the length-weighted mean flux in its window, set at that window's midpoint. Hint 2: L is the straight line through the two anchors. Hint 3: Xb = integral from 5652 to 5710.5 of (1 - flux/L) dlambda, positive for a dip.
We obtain 1.4 A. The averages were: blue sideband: 6.72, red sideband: 6.94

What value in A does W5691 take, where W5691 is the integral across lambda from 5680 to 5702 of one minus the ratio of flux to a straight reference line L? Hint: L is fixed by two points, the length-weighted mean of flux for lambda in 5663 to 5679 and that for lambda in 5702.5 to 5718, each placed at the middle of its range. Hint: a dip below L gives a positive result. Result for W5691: -0.29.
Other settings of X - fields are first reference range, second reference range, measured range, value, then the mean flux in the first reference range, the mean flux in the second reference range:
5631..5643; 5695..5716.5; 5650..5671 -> -0.01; 6.61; 6.57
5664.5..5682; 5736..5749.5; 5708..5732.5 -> 0.02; 6.56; 6.82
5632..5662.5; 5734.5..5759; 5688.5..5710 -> 0.01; 6.74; 6.93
